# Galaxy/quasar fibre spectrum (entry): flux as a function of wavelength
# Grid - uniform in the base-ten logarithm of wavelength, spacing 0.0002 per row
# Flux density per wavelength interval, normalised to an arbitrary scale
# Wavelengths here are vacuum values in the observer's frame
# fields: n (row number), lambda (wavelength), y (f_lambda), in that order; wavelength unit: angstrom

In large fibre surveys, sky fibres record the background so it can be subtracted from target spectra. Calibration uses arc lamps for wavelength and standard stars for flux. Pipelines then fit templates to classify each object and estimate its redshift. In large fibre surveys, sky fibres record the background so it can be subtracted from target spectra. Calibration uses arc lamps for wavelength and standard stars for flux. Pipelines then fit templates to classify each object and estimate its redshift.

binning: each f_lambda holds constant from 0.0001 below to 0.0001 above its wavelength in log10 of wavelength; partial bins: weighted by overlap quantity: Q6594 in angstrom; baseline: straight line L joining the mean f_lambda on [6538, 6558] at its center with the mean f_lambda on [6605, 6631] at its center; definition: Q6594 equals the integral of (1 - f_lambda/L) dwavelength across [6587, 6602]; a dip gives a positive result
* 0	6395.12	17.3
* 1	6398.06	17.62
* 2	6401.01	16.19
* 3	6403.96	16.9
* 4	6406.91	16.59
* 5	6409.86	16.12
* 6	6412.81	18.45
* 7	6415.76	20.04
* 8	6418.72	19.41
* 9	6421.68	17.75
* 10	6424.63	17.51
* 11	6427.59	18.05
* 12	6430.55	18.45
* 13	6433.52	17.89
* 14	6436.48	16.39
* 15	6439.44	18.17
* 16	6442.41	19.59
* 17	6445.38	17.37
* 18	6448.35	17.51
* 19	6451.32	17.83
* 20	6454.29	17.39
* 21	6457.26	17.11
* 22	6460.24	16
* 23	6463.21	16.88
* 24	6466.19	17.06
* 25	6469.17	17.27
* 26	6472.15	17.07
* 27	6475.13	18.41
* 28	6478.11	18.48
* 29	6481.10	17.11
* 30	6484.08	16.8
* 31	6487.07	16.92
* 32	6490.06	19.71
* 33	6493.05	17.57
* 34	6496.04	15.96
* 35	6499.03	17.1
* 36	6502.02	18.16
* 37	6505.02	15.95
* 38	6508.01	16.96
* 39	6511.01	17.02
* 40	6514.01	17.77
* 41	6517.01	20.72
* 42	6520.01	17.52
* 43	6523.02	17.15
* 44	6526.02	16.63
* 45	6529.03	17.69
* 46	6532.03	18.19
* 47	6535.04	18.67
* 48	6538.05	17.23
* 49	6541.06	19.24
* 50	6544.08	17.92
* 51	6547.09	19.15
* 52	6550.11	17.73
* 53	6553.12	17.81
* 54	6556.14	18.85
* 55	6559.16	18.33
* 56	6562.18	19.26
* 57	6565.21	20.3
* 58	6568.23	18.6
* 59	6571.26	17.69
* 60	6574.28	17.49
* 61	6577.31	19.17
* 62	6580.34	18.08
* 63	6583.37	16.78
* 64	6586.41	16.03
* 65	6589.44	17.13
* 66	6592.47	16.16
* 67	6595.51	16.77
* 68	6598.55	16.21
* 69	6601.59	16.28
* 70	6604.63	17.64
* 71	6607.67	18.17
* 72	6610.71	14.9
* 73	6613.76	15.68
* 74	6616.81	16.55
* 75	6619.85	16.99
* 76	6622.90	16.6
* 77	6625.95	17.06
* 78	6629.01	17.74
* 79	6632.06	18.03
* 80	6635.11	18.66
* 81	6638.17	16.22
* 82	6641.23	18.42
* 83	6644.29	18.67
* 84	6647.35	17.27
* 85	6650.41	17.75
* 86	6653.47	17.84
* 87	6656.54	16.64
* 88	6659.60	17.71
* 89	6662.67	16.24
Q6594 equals 0.7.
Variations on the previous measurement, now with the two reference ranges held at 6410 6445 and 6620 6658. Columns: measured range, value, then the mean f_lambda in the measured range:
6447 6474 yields 1.5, 17.1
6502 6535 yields 0.5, 17.6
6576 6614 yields 1.8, 16.9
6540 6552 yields -0.4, 18.5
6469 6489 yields 0.6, 17.5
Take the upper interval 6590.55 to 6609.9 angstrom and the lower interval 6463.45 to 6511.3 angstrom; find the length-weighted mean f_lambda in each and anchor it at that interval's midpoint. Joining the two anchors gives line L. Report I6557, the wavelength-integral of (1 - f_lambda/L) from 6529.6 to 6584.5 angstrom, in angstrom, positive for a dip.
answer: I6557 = -4.3 angstrom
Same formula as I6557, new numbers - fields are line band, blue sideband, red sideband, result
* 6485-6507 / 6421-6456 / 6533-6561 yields 0.95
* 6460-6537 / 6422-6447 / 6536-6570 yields 3.20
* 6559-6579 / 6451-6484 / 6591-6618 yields -2.42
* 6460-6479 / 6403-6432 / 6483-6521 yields 0.38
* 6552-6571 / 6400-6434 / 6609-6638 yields -1.82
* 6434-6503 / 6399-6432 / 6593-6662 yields 0.55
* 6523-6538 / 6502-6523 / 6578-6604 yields -0.19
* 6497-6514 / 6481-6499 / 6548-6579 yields 0.51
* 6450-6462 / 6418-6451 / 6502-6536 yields 0.55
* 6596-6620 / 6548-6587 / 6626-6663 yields 1.84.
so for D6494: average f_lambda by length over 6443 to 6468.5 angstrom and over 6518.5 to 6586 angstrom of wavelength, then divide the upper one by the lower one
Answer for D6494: 1.05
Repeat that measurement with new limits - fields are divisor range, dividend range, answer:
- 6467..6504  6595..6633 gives 0.96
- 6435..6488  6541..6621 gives 1.01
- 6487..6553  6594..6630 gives 0.94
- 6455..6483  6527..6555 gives 1.05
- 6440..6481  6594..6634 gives 0.96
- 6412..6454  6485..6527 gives 0.97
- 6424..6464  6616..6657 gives 0.99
